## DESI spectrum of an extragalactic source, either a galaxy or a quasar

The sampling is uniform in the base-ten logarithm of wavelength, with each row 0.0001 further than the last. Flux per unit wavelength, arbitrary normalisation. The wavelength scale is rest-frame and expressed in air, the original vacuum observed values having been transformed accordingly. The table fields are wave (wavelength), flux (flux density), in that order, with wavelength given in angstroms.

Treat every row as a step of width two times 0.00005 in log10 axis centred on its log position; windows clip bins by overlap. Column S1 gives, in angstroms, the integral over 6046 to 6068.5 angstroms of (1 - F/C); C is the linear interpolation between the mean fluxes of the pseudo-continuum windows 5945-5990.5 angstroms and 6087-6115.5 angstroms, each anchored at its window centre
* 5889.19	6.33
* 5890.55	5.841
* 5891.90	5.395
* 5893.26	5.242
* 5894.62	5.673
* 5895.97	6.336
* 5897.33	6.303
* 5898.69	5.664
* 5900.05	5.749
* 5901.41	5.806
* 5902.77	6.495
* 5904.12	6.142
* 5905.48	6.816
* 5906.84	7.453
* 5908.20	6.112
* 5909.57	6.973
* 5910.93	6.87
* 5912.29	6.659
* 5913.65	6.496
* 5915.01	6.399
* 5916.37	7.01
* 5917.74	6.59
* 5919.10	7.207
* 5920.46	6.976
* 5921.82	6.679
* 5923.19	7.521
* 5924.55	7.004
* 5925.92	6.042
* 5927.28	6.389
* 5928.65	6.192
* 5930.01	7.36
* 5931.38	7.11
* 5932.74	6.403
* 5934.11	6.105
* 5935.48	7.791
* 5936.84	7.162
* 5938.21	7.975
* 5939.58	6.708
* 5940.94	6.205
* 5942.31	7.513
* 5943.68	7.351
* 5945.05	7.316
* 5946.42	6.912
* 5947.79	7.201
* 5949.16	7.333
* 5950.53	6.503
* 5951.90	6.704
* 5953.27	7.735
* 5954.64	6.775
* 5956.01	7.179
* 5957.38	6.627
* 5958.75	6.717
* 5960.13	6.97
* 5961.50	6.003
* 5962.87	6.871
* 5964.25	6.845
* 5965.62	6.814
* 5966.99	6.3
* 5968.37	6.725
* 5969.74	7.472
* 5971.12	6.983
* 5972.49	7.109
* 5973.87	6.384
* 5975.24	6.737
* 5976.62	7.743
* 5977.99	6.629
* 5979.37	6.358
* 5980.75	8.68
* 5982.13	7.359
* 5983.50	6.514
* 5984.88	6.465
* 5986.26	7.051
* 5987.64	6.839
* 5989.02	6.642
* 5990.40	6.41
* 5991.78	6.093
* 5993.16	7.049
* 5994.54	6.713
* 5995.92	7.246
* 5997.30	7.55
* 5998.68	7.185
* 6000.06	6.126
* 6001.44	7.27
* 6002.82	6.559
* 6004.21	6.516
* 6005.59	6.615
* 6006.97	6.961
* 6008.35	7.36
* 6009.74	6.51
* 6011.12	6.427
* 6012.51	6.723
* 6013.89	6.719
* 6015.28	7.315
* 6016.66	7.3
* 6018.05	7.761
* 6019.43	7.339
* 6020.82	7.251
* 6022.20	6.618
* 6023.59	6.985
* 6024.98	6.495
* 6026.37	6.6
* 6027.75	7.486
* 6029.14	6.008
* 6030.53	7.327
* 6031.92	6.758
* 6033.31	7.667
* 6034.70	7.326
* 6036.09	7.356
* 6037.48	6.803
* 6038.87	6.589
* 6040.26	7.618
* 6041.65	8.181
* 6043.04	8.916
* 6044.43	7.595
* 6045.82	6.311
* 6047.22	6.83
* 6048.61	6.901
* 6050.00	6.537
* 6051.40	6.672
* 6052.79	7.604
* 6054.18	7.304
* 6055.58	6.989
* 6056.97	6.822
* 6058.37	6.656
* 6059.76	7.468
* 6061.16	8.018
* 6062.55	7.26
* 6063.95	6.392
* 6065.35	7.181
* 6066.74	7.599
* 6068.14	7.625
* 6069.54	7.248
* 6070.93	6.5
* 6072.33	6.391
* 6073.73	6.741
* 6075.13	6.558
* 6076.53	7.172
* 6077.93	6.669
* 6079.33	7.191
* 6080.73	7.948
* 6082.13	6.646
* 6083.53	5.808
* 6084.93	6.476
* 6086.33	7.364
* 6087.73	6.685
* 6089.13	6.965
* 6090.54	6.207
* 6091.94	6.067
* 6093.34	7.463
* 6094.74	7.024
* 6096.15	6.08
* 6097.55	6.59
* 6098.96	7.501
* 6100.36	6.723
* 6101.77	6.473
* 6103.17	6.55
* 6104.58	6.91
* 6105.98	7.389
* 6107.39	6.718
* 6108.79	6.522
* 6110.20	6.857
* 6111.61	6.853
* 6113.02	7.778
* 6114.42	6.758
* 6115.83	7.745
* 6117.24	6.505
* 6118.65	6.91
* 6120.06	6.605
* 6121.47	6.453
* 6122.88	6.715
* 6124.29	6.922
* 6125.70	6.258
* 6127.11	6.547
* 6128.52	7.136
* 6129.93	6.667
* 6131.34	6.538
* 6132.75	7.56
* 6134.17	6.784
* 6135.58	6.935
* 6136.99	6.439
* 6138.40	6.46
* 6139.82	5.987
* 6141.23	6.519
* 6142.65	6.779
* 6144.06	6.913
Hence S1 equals -0.8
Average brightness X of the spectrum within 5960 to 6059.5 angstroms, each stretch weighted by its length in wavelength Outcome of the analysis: 6.97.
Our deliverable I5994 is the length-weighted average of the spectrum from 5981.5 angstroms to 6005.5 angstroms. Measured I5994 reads 6.79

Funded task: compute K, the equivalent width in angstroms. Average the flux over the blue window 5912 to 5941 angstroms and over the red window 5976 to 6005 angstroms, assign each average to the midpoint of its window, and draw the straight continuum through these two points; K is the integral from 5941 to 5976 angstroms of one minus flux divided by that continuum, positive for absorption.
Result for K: -0.2 angstroms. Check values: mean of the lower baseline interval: 6.83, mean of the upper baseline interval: 6.9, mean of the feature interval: 6.91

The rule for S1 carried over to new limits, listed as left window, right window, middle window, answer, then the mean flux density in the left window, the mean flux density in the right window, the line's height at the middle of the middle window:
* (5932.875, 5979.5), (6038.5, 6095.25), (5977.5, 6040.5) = 0.42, 6.93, 7.03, 6.98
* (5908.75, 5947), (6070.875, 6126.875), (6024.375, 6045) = -1.28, 6.89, 6.79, 6.83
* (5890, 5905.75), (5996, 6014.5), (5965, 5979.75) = -0.67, 5.94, 6.83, 6.55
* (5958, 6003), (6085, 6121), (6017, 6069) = -2.33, 6.86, 6.84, 6.85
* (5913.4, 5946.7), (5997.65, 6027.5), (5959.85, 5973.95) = 0.25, 6.9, 6.91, 6.9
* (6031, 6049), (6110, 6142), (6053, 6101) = 1.01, 7.3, 6.78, 7.08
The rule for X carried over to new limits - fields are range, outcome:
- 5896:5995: 6.8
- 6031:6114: 7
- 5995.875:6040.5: 6.97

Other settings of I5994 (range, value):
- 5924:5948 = 6.92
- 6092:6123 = 6.86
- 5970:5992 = 6.9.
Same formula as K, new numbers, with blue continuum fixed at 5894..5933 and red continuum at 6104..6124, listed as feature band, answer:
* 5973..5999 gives -0.9 angstroms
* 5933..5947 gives -1.0 angstroms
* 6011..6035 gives -0.9 angstroms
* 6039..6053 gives -1.0 angstroms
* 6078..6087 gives 0.0 angstroms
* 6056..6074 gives -0.7 angstroms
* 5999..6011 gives 0.0 angstroms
